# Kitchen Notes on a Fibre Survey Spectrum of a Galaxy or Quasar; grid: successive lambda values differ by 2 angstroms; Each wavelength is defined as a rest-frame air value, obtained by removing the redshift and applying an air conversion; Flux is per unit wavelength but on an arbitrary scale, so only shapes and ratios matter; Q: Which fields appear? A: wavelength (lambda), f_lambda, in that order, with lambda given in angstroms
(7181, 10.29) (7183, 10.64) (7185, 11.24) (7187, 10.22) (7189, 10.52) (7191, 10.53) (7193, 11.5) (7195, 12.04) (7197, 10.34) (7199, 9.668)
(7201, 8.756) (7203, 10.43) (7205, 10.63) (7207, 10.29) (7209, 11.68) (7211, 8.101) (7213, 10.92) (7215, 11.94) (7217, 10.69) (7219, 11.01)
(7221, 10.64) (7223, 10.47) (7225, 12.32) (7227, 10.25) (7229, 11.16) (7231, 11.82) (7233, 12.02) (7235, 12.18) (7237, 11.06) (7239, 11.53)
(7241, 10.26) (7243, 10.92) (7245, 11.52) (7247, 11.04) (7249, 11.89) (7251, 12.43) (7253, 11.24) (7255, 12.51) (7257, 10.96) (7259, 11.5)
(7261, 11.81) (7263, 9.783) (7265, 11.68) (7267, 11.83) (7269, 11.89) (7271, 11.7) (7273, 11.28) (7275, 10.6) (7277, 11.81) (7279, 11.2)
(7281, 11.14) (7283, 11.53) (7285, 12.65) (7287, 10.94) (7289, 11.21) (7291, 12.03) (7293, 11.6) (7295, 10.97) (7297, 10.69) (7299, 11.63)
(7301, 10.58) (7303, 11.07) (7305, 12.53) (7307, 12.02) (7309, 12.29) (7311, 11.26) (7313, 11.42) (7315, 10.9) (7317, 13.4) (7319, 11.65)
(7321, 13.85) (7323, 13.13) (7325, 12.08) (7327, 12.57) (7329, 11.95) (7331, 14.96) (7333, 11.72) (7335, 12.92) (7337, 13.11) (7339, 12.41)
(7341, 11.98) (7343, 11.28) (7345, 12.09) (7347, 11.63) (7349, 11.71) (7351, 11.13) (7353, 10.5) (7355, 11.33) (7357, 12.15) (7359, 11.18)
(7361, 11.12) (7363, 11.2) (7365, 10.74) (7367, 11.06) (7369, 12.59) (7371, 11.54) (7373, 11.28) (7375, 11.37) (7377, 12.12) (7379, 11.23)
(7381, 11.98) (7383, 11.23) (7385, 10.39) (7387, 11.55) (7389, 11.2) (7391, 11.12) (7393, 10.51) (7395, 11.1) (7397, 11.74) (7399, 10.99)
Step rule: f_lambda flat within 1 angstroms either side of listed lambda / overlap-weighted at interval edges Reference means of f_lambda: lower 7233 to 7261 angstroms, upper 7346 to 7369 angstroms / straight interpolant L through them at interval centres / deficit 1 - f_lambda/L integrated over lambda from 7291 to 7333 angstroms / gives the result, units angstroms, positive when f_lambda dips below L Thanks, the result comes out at -2.3 angstroms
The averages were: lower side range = 11.5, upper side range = 11.3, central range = 12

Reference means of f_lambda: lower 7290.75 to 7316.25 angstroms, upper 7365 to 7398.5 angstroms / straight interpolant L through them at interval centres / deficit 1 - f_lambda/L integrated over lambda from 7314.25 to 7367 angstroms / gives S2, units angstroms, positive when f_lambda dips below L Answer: -2.79 angstroms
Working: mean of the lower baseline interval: 11.5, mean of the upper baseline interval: 11.4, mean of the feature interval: 12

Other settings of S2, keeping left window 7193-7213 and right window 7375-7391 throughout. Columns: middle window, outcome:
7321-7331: -1.62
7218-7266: -3.60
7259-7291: -2.06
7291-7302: -0.32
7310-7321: -0.95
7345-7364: -0.28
